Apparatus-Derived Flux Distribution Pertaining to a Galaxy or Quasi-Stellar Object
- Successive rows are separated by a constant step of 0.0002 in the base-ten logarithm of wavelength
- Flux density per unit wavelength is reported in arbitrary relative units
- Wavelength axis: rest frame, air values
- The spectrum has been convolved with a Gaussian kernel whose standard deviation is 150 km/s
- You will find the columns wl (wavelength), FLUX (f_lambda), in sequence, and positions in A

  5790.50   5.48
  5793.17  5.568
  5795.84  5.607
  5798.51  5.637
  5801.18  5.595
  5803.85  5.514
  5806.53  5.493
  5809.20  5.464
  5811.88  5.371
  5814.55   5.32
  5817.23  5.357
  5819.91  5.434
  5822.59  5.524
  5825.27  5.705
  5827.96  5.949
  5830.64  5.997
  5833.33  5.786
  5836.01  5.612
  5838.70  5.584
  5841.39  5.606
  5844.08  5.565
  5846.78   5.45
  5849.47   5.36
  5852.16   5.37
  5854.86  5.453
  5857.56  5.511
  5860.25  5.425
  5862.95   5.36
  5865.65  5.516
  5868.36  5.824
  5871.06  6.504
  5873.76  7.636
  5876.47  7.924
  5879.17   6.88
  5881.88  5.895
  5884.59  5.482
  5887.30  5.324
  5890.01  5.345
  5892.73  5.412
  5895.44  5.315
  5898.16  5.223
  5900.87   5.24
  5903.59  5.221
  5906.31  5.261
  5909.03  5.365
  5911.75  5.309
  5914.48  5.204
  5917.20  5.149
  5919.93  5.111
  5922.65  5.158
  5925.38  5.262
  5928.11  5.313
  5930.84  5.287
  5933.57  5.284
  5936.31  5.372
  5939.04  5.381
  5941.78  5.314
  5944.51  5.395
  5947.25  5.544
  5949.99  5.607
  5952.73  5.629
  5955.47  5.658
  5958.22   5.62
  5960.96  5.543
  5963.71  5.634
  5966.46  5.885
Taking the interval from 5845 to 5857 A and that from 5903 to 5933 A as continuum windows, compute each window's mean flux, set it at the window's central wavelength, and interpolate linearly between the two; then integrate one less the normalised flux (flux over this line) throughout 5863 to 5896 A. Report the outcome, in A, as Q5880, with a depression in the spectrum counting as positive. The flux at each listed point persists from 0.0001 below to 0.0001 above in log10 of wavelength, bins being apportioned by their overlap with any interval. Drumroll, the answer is -4.5 A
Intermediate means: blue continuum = 5.42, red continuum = 5.24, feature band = 6.08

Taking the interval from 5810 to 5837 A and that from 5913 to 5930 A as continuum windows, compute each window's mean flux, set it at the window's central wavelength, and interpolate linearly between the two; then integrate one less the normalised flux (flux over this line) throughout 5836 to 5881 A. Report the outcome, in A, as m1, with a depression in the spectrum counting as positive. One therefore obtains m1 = -3.9 A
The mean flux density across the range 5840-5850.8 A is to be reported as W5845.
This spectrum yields 5.49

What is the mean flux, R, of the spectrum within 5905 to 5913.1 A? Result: 5.31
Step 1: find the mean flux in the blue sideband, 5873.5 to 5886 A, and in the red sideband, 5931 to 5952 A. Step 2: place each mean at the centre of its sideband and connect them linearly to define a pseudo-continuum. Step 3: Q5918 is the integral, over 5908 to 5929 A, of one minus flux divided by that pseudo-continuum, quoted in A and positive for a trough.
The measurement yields 2.3 A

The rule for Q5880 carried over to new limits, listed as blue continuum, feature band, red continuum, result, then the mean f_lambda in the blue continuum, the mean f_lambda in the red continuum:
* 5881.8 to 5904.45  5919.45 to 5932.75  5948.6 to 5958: 0.7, 5.36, 5.63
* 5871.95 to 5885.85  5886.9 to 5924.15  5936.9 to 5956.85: 6.0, 6.77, 5.5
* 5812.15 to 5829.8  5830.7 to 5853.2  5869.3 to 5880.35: 2.2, 5.55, 7.2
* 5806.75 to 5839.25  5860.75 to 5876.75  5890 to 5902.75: -2.7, 5.59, 5.3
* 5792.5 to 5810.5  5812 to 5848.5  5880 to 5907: -0.6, 5.55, 5.4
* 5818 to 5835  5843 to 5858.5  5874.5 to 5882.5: 2.2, 5.72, 7.05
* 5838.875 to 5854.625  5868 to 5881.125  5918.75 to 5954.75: -3.7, 5.48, 5.37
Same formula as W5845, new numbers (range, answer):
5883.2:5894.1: 5.39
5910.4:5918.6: 5.22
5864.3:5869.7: 5.66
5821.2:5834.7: 5.79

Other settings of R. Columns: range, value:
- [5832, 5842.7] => 5.65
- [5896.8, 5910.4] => 5.26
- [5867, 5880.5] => 6.95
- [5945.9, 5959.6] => 5.61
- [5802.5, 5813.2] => 5.46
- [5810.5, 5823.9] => 5.4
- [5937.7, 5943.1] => 5.34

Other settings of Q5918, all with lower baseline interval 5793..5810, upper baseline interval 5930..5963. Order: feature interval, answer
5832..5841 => -0.19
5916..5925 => 0.55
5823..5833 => -0.54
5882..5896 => 0.21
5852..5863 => 0.17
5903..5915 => 0.47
